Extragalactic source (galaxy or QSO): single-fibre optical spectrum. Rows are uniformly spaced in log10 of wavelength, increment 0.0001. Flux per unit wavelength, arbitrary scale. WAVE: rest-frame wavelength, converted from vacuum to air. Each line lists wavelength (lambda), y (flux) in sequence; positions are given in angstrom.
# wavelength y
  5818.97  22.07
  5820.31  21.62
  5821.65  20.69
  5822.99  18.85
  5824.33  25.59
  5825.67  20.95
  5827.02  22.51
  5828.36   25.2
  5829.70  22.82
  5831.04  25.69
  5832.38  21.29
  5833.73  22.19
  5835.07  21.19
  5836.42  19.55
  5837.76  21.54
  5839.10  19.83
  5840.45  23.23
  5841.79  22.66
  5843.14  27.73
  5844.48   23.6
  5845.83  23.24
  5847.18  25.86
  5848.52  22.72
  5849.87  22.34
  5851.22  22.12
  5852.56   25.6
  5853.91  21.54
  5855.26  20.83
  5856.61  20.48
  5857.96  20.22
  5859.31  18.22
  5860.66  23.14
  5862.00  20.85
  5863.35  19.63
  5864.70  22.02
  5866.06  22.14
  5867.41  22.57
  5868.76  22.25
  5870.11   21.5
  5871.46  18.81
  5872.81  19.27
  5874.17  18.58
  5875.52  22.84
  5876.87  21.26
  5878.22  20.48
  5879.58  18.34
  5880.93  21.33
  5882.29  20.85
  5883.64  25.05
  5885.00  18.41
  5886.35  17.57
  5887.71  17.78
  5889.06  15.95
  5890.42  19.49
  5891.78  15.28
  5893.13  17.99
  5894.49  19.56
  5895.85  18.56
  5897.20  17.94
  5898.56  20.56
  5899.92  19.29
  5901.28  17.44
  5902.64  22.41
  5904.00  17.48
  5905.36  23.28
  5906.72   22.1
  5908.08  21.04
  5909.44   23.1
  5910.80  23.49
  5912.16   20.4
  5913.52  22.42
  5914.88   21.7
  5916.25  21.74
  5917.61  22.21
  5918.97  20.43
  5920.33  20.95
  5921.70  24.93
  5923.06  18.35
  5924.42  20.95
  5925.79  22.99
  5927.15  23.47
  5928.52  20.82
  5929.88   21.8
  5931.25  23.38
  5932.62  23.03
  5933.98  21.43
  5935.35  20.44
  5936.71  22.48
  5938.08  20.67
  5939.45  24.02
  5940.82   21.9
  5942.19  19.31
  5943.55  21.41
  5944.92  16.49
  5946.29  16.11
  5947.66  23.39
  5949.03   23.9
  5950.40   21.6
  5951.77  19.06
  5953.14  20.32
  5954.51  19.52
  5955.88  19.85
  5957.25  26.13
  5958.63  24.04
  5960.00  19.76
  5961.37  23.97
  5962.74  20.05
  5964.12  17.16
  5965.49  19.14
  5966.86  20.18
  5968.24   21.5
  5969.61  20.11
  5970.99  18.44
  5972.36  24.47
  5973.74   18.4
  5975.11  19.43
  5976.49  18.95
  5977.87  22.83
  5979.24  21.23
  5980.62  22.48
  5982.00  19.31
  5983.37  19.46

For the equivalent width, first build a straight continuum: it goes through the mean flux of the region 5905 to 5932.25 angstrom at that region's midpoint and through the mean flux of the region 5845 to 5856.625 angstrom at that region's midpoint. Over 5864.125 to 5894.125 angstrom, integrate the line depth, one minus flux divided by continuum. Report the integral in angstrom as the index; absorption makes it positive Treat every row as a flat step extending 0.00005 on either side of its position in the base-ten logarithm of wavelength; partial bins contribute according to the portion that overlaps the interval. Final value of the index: 3.4 angstrom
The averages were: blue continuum 22.9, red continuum 22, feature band 20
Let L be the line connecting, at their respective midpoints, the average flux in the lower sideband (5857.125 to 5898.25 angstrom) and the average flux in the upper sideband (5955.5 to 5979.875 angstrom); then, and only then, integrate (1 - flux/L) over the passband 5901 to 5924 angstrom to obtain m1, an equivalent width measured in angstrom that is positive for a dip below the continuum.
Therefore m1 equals -1.3 angstrom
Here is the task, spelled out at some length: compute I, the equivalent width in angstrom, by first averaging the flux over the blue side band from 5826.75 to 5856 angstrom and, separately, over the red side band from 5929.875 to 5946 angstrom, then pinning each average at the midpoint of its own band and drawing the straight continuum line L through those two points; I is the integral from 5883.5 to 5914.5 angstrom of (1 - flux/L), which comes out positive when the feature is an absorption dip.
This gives 2.96 angstrom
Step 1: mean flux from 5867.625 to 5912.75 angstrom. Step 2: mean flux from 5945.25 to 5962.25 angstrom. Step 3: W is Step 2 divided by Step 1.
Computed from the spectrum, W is 1.07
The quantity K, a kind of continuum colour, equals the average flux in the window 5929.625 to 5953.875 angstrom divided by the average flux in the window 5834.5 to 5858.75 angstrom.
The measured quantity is 0.9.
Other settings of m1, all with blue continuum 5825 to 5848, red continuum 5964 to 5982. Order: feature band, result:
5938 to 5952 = 0.1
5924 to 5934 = -0.5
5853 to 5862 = 0.7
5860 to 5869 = 0.2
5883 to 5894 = 1.8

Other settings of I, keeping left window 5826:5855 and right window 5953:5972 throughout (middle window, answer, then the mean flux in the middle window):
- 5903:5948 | 0.02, 21.4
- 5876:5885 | 0.48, 21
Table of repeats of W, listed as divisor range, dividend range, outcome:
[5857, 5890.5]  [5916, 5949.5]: 1.05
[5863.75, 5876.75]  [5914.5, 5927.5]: 1.03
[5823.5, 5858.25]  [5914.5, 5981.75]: 0.93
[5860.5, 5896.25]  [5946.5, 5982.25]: 1.05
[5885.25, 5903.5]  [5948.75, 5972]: 1.13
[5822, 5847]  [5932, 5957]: 0.92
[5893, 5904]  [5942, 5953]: 1.05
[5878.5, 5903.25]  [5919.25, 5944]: 1.14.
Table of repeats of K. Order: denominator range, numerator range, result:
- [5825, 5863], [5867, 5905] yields 0.88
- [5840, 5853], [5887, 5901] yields 0.76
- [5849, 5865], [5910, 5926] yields 1.01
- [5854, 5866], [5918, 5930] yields 1.04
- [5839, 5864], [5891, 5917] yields 0.91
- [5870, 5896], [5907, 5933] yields 1.13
